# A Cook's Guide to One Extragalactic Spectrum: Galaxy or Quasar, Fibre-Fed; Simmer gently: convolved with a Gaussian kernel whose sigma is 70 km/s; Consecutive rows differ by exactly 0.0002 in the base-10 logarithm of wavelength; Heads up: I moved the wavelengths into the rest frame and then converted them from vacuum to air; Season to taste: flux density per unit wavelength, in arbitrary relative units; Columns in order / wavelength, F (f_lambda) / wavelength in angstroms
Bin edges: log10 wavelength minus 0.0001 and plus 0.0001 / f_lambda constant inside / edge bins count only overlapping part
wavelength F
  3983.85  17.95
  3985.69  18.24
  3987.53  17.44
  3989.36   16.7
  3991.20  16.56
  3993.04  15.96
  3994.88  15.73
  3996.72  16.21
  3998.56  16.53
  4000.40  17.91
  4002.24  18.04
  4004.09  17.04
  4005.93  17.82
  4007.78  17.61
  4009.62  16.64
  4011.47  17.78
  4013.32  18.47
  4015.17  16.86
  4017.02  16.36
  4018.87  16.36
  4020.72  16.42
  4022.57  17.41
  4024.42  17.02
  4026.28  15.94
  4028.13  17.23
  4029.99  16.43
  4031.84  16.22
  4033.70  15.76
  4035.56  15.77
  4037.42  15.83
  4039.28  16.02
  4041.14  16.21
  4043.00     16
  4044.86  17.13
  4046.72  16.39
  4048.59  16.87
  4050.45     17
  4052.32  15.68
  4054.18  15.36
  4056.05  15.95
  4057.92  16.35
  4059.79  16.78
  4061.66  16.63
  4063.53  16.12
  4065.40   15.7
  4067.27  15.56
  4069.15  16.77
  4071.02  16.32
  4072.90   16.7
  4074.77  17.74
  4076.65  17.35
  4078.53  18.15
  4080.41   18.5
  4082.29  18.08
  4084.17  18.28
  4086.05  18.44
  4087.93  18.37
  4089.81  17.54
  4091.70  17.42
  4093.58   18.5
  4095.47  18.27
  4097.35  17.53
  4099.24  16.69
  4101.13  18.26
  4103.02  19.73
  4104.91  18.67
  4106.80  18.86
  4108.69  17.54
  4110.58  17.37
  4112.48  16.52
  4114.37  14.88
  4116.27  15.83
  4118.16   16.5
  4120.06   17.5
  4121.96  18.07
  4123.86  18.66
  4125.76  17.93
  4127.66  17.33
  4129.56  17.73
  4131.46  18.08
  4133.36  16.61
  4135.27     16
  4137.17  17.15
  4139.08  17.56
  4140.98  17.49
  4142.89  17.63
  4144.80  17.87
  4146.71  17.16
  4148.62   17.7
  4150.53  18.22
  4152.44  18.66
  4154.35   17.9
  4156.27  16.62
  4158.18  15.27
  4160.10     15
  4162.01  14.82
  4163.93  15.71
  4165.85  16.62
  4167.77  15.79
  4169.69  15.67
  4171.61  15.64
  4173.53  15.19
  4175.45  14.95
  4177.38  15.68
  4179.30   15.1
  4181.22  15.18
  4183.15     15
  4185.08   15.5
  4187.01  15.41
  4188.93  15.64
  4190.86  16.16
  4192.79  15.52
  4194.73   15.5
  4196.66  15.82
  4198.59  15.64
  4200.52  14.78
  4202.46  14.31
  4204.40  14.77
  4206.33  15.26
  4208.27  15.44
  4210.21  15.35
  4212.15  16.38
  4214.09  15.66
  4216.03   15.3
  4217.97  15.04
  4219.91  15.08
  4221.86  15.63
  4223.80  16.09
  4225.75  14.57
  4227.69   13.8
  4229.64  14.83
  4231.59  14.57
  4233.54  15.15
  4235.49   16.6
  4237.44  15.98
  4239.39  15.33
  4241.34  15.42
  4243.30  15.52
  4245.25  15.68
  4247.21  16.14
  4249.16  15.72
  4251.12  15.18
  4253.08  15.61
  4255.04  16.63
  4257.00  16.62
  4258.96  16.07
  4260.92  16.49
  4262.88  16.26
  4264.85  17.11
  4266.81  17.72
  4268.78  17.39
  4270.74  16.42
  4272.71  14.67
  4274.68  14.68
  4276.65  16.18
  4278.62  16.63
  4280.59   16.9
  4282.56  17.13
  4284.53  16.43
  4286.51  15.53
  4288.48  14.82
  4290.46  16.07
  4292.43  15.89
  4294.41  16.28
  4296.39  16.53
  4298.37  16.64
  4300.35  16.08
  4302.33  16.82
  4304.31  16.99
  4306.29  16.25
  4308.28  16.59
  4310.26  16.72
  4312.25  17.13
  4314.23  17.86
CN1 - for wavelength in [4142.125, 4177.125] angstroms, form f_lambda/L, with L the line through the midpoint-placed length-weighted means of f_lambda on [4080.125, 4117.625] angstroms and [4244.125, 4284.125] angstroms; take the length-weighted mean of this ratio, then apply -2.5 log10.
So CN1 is 0.049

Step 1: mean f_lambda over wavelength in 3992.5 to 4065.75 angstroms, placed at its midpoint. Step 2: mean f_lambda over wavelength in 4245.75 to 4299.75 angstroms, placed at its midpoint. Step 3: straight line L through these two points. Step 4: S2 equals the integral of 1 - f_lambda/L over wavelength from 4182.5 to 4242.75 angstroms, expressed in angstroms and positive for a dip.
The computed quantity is 3.5 angstroms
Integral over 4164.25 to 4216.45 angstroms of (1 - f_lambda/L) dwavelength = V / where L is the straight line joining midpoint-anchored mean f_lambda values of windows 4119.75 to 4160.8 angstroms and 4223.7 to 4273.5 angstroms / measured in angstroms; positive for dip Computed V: 3.8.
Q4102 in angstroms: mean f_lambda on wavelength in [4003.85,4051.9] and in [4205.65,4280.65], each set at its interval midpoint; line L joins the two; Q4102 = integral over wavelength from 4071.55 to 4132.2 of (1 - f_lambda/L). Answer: -4.9 angstroms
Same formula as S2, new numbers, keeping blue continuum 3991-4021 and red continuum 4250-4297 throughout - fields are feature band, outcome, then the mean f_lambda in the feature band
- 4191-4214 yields 1.44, 15.4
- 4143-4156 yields -0.99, 17.8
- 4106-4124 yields -0.46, 17.1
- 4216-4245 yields 1.89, 15.3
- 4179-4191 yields 0.78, 15.4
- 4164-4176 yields 0.61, 15.7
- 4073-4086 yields -0.93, 18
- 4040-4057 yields 0.58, 16.3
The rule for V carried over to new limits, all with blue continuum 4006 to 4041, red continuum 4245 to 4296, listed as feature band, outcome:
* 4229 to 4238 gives 0.5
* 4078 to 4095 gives -1.6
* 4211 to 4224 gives 0.6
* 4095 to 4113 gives -1.6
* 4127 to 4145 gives -1.0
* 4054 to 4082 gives -0.2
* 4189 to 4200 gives 0.4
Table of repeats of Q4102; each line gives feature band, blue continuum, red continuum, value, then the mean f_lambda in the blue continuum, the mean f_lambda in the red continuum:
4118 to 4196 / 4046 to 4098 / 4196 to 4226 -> -2.4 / 17.1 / 15.3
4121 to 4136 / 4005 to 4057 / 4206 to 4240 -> -1.5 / 16.6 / 15.3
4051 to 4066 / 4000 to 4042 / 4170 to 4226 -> 0.4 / 16.8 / 15.4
